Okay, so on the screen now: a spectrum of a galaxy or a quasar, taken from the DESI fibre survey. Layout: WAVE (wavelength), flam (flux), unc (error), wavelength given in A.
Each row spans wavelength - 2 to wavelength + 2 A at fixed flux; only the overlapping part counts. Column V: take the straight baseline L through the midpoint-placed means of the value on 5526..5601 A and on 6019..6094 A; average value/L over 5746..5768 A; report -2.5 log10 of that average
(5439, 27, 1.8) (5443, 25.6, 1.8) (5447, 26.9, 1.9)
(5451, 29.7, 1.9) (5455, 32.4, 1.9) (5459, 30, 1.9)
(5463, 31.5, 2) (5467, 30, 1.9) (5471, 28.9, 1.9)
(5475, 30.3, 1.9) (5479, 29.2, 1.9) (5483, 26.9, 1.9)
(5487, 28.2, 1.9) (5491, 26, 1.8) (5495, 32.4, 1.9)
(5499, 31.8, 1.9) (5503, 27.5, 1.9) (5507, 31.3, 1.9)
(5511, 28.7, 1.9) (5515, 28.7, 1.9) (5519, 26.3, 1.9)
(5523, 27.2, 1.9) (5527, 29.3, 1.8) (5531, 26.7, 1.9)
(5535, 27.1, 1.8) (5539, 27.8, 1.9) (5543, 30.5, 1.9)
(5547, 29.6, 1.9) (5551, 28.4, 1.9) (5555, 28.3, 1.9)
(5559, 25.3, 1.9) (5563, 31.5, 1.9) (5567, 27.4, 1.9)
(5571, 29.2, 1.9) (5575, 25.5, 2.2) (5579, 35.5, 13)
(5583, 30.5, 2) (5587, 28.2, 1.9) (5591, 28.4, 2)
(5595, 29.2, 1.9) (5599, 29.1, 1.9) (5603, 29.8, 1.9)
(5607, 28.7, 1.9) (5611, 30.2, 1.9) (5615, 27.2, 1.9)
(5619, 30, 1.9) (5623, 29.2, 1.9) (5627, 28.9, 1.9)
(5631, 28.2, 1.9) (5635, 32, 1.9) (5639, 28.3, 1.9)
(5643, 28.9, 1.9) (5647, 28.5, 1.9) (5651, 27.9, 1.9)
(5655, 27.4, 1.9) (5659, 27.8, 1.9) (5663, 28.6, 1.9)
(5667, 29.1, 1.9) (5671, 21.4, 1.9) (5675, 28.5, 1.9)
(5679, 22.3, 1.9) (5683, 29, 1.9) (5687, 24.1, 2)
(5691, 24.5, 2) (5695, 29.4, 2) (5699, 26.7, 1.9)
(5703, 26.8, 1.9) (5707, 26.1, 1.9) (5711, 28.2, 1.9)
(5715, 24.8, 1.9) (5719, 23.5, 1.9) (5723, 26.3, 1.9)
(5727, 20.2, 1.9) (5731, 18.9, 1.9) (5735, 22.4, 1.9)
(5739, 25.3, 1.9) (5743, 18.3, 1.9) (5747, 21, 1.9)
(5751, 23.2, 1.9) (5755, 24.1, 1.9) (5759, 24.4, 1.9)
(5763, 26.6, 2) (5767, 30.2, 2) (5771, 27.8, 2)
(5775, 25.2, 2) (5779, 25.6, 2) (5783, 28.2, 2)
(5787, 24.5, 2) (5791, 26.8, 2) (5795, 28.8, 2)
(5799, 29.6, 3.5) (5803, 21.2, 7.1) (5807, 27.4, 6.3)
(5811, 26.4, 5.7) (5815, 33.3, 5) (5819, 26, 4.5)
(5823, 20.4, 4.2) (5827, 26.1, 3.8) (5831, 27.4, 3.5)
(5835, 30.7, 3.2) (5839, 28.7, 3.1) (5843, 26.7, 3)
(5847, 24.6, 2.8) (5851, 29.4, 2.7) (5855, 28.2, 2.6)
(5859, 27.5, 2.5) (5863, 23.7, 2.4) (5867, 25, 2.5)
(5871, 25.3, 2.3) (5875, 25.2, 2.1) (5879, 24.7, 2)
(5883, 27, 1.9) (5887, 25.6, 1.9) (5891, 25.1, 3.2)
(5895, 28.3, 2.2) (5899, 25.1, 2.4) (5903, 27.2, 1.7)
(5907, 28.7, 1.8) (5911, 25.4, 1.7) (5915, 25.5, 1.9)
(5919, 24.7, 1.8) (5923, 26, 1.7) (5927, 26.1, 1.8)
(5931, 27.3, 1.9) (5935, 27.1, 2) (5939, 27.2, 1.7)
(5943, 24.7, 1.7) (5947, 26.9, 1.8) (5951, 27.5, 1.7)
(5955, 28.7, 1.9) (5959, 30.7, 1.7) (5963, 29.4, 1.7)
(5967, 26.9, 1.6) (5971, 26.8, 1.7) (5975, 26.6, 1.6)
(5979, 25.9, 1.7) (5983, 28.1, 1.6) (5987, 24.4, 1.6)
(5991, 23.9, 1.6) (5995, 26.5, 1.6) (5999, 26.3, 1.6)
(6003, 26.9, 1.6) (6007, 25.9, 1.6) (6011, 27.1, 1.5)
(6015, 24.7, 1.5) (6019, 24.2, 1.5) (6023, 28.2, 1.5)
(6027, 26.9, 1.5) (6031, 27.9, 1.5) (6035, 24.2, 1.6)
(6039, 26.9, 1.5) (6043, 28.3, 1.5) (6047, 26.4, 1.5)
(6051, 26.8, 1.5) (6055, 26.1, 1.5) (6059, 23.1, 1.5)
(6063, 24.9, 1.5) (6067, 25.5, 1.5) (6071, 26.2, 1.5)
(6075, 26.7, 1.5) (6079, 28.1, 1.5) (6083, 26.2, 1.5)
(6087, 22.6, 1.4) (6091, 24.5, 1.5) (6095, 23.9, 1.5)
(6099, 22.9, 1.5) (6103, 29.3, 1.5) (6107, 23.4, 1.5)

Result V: 0.12 mag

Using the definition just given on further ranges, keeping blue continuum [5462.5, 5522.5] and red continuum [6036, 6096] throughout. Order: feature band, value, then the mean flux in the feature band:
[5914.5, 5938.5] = 0.014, 26.2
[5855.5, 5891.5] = 0.053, 25.6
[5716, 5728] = 0.170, 23.7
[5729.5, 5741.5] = 0.240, 22.2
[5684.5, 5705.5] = 0.062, 26.4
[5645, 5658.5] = 0.009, 27.9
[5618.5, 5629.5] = -0.035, 29.2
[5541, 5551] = -0.036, 29.7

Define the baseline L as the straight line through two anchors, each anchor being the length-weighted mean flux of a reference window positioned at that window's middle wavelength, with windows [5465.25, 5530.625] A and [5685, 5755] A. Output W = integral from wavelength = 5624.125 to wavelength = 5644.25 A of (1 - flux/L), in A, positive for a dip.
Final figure -2.59 A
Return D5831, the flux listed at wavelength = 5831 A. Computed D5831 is 27.4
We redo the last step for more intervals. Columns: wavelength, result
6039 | 26.9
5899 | 25.1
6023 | 28.2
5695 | 29.4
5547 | 29.6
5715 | 24.8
